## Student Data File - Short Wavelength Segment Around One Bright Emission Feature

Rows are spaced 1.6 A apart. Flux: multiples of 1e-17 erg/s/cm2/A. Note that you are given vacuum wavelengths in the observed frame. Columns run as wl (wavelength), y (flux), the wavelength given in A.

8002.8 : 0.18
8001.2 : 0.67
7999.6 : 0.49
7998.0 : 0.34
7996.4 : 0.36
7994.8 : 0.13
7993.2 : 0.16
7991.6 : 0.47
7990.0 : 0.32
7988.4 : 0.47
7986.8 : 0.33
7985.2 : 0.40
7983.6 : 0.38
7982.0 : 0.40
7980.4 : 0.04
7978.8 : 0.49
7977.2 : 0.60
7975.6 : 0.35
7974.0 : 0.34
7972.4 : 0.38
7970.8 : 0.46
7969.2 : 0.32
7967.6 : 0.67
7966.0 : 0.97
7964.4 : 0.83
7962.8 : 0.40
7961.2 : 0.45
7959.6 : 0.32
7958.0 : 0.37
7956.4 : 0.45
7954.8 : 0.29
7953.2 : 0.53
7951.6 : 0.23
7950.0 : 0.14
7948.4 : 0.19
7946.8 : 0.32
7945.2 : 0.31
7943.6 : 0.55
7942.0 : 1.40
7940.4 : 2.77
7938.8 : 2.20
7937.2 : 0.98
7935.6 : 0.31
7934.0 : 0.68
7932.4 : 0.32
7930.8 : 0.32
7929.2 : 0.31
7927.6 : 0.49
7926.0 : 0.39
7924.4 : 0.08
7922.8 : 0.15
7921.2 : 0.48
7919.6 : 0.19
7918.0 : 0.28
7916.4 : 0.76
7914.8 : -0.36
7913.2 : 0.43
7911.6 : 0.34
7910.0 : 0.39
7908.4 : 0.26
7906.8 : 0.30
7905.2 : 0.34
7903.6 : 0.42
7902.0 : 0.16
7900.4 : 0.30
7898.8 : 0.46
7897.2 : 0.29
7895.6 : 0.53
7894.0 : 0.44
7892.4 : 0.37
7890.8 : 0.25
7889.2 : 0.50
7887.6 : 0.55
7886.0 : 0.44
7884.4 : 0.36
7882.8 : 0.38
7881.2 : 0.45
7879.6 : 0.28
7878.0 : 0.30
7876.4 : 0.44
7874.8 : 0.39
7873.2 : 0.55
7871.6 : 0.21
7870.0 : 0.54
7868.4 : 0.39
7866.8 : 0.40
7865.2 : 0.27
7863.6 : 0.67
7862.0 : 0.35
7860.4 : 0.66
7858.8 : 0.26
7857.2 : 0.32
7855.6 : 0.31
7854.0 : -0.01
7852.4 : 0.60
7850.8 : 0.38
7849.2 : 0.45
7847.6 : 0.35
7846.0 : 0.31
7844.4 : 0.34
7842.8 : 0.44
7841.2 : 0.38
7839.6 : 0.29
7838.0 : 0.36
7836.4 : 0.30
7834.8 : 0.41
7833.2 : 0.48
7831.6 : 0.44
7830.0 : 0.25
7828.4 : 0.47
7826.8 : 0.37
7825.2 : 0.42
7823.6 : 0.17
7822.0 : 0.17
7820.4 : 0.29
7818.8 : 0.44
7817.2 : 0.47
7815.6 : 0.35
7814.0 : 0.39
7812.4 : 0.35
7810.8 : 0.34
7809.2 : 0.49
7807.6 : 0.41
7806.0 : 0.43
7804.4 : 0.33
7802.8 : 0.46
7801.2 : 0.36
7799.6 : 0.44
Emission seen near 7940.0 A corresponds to H-alpha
